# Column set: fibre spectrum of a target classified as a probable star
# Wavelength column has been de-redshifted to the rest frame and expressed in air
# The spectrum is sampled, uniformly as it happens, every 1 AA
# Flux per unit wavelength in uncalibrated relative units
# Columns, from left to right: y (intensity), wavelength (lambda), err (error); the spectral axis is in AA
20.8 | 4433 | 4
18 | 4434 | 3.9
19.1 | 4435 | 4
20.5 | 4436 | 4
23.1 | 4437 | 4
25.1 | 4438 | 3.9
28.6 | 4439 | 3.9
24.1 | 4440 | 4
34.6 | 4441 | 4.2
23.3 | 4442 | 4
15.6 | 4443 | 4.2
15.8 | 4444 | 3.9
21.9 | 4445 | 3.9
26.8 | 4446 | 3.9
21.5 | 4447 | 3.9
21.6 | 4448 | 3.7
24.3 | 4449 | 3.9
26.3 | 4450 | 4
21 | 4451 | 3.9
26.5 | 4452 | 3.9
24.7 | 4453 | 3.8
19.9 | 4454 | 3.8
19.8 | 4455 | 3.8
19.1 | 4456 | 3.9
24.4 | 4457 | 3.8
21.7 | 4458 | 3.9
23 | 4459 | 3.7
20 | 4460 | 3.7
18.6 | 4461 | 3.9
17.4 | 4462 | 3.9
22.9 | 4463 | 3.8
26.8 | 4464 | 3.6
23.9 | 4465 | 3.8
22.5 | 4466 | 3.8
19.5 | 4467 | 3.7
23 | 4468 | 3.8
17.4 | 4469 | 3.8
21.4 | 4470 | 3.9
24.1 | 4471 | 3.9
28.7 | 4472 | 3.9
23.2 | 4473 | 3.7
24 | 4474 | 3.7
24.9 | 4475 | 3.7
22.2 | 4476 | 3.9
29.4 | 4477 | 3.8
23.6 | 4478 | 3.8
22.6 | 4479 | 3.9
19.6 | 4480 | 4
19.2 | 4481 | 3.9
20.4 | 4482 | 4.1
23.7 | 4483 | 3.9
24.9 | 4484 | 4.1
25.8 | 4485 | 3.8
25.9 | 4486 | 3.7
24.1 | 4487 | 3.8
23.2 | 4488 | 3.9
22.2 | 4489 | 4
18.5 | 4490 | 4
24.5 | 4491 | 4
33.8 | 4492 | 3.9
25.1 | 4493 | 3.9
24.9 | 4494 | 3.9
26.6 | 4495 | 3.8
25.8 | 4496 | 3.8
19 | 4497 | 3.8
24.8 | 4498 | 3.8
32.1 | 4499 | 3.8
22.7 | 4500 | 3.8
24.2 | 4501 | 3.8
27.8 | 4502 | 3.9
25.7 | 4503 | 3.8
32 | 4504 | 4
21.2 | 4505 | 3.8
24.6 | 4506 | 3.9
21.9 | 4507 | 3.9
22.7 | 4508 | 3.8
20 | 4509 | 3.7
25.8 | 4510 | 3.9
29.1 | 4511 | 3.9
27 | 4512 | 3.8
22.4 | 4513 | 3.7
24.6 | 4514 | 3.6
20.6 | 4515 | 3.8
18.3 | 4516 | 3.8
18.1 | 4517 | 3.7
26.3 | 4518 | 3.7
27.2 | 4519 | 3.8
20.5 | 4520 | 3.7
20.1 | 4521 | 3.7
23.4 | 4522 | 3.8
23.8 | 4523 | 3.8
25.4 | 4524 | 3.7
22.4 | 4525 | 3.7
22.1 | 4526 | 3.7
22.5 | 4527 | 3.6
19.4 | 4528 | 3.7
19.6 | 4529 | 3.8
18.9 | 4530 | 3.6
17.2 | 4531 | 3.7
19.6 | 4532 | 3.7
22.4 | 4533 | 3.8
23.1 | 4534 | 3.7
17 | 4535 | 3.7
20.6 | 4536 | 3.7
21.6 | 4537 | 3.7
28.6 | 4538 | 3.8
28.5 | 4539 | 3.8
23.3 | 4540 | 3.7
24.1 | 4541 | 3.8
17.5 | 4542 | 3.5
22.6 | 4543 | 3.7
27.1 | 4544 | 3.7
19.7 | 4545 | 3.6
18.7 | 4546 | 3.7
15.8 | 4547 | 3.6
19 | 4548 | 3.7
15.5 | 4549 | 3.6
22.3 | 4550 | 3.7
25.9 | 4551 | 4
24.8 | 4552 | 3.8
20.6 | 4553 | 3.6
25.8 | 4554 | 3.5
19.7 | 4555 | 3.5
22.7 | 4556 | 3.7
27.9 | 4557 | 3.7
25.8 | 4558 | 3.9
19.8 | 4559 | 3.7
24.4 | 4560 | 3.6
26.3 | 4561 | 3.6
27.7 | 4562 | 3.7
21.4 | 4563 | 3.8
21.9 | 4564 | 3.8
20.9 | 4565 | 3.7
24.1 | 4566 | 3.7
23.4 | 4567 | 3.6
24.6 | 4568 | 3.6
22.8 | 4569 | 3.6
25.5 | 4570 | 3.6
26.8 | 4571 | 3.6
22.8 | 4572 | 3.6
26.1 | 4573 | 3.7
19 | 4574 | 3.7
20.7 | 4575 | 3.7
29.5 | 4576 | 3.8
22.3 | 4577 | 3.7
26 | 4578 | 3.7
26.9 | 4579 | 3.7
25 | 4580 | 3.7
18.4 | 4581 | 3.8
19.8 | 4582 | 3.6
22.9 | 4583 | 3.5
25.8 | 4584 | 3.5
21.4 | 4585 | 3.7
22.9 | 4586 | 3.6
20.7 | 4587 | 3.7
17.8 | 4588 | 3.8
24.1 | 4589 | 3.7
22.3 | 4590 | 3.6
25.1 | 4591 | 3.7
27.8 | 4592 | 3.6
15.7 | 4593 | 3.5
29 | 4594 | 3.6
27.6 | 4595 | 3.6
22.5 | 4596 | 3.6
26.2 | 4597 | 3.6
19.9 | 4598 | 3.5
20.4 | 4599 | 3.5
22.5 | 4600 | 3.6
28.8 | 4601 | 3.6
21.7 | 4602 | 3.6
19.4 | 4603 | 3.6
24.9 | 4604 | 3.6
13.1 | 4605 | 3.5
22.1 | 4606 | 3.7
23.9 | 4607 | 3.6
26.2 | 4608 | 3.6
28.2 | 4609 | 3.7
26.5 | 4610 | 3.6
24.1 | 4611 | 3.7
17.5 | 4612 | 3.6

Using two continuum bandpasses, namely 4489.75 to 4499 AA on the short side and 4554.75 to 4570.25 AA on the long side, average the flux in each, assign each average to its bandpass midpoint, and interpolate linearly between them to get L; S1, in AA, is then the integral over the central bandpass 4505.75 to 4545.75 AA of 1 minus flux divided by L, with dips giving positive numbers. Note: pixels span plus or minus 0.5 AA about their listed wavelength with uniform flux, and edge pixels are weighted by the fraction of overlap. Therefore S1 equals 3.5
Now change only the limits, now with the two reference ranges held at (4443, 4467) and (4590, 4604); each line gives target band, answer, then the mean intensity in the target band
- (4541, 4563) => 0.7 AA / 22.4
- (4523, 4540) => 0.7 AA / 21.9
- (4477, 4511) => -2.9 AA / 24.4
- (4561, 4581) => -0.6 AA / 24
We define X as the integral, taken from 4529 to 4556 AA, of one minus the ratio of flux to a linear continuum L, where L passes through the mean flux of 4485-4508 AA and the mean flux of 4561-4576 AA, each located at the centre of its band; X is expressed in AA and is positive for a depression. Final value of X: 3.0 AA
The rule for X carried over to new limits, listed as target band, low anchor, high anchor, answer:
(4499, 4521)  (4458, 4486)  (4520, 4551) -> -2.1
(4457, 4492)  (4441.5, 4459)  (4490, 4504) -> 1.6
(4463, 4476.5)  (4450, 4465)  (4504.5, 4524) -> -0.5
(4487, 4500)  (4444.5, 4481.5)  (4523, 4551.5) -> -1.6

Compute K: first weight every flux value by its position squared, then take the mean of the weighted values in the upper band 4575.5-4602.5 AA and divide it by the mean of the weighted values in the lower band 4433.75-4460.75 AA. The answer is 1.10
